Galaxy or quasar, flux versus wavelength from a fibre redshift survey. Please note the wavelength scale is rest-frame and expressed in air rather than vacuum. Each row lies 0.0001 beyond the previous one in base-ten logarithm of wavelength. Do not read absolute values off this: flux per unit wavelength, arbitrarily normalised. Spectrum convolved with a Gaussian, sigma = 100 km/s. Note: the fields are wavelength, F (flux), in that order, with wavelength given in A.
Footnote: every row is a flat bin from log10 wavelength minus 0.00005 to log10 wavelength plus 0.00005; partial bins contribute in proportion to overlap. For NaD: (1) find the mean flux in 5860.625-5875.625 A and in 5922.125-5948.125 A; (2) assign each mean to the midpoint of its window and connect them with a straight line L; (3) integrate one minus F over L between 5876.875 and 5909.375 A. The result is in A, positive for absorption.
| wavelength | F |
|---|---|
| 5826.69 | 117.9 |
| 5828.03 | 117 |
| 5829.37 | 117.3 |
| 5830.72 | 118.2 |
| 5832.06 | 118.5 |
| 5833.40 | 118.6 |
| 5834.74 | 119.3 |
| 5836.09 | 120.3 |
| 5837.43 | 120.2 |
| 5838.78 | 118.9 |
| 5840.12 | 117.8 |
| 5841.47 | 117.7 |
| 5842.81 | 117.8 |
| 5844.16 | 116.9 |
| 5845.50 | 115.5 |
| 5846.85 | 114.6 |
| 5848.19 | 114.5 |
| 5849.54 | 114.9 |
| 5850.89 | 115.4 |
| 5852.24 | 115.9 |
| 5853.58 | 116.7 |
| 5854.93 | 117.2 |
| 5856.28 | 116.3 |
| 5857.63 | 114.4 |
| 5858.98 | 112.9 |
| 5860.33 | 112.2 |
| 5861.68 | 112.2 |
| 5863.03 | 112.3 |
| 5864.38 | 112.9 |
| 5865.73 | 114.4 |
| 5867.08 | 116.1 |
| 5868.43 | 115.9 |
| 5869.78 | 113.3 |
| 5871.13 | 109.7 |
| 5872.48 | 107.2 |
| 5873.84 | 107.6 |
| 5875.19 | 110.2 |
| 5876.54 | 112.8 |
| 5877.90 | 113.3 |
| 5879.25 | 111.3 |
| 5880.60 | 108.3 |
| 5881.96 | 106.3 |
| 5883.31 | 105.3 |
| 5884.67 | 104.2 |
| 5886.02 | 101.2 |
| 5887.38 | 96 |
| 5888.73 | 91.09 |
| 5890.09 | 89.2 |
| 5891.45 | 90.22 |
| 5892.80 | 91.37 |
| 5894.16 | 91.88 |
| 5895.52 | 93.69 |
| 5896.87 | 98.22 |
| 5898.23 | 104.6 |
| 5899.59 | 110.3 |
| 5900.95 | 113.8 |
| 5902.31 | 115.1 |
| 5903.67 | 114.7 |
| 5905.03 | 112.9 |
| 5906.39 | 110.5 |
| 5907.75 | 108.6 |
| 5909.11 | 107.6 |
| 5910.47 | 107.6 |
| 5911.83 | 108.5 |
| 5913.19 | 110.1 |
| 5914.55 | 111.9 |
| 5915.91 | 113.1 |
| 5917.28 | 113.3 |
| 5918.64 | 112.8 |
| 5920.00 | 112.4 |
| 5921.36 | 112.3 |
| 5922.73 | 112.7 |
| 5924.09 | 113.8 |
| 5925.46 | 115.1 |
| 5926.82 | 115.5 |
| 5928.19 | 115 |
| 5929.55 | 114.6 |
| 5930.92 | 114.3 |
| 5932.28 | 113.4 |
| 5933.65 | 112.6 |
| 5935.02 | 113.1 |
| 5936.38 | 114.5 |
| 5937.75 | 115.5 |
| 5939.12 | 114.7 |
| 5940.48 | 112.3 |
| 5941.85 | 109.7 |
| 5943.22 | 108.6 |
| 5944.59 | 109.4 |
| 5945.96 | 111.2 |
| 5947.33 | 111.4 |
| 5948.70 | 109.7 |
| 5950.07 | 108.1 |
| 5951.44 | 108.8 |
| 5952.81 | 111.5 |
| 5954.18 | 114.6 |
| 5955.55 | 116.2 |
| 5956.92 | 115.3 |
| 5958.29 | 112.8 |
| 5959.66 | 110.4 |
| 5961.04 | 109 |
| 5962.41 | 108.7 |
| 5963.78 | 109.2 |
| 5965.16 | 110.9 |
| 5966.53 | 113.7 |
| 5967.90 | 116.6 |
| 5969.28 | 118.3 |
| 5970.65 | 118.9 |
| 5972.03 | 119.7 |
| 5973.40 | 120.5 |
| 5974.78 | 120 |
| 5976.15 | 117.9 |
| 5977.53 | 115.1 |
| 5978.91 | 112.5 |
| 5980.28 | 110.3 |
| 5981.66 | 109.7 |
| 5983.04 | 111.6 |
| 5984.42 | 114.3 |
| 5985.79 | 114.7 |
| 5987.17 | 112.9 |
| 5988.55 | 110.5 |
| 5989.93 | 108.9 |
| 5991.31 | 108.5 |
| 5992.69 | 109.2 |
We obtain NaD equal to 2.5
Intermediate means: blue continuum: 112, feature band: 104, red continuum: 113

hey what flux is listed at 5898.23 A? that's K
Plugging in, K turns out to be 104.6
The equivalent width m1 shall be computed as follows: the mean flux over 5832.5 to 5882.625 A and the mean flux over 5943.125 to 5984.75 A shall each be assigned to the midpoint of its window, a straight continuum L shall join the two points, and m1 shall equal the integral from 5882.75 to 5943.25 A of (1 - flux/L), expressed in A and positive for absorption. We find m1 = 2.9 A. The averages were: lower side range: 114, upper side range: 113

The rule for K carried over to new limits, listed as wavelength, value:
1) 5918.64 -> 112.8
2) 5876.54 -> 112.8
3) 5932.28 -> 113.4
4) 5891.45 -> 90.22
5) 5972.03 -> 119.7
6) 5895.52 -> 93.69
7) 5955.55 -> 116.2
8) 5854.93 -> 117.2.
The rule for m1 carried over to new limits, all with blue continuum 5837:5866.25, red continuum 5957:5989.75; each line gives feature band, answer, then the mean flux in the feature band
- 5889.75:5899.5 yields 1.66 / 95.3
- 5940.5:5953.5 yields 0.48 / 110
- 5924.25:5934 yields 0.00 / 114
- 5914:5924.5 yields 0.16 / 113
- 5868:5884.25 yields 0.74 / 110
